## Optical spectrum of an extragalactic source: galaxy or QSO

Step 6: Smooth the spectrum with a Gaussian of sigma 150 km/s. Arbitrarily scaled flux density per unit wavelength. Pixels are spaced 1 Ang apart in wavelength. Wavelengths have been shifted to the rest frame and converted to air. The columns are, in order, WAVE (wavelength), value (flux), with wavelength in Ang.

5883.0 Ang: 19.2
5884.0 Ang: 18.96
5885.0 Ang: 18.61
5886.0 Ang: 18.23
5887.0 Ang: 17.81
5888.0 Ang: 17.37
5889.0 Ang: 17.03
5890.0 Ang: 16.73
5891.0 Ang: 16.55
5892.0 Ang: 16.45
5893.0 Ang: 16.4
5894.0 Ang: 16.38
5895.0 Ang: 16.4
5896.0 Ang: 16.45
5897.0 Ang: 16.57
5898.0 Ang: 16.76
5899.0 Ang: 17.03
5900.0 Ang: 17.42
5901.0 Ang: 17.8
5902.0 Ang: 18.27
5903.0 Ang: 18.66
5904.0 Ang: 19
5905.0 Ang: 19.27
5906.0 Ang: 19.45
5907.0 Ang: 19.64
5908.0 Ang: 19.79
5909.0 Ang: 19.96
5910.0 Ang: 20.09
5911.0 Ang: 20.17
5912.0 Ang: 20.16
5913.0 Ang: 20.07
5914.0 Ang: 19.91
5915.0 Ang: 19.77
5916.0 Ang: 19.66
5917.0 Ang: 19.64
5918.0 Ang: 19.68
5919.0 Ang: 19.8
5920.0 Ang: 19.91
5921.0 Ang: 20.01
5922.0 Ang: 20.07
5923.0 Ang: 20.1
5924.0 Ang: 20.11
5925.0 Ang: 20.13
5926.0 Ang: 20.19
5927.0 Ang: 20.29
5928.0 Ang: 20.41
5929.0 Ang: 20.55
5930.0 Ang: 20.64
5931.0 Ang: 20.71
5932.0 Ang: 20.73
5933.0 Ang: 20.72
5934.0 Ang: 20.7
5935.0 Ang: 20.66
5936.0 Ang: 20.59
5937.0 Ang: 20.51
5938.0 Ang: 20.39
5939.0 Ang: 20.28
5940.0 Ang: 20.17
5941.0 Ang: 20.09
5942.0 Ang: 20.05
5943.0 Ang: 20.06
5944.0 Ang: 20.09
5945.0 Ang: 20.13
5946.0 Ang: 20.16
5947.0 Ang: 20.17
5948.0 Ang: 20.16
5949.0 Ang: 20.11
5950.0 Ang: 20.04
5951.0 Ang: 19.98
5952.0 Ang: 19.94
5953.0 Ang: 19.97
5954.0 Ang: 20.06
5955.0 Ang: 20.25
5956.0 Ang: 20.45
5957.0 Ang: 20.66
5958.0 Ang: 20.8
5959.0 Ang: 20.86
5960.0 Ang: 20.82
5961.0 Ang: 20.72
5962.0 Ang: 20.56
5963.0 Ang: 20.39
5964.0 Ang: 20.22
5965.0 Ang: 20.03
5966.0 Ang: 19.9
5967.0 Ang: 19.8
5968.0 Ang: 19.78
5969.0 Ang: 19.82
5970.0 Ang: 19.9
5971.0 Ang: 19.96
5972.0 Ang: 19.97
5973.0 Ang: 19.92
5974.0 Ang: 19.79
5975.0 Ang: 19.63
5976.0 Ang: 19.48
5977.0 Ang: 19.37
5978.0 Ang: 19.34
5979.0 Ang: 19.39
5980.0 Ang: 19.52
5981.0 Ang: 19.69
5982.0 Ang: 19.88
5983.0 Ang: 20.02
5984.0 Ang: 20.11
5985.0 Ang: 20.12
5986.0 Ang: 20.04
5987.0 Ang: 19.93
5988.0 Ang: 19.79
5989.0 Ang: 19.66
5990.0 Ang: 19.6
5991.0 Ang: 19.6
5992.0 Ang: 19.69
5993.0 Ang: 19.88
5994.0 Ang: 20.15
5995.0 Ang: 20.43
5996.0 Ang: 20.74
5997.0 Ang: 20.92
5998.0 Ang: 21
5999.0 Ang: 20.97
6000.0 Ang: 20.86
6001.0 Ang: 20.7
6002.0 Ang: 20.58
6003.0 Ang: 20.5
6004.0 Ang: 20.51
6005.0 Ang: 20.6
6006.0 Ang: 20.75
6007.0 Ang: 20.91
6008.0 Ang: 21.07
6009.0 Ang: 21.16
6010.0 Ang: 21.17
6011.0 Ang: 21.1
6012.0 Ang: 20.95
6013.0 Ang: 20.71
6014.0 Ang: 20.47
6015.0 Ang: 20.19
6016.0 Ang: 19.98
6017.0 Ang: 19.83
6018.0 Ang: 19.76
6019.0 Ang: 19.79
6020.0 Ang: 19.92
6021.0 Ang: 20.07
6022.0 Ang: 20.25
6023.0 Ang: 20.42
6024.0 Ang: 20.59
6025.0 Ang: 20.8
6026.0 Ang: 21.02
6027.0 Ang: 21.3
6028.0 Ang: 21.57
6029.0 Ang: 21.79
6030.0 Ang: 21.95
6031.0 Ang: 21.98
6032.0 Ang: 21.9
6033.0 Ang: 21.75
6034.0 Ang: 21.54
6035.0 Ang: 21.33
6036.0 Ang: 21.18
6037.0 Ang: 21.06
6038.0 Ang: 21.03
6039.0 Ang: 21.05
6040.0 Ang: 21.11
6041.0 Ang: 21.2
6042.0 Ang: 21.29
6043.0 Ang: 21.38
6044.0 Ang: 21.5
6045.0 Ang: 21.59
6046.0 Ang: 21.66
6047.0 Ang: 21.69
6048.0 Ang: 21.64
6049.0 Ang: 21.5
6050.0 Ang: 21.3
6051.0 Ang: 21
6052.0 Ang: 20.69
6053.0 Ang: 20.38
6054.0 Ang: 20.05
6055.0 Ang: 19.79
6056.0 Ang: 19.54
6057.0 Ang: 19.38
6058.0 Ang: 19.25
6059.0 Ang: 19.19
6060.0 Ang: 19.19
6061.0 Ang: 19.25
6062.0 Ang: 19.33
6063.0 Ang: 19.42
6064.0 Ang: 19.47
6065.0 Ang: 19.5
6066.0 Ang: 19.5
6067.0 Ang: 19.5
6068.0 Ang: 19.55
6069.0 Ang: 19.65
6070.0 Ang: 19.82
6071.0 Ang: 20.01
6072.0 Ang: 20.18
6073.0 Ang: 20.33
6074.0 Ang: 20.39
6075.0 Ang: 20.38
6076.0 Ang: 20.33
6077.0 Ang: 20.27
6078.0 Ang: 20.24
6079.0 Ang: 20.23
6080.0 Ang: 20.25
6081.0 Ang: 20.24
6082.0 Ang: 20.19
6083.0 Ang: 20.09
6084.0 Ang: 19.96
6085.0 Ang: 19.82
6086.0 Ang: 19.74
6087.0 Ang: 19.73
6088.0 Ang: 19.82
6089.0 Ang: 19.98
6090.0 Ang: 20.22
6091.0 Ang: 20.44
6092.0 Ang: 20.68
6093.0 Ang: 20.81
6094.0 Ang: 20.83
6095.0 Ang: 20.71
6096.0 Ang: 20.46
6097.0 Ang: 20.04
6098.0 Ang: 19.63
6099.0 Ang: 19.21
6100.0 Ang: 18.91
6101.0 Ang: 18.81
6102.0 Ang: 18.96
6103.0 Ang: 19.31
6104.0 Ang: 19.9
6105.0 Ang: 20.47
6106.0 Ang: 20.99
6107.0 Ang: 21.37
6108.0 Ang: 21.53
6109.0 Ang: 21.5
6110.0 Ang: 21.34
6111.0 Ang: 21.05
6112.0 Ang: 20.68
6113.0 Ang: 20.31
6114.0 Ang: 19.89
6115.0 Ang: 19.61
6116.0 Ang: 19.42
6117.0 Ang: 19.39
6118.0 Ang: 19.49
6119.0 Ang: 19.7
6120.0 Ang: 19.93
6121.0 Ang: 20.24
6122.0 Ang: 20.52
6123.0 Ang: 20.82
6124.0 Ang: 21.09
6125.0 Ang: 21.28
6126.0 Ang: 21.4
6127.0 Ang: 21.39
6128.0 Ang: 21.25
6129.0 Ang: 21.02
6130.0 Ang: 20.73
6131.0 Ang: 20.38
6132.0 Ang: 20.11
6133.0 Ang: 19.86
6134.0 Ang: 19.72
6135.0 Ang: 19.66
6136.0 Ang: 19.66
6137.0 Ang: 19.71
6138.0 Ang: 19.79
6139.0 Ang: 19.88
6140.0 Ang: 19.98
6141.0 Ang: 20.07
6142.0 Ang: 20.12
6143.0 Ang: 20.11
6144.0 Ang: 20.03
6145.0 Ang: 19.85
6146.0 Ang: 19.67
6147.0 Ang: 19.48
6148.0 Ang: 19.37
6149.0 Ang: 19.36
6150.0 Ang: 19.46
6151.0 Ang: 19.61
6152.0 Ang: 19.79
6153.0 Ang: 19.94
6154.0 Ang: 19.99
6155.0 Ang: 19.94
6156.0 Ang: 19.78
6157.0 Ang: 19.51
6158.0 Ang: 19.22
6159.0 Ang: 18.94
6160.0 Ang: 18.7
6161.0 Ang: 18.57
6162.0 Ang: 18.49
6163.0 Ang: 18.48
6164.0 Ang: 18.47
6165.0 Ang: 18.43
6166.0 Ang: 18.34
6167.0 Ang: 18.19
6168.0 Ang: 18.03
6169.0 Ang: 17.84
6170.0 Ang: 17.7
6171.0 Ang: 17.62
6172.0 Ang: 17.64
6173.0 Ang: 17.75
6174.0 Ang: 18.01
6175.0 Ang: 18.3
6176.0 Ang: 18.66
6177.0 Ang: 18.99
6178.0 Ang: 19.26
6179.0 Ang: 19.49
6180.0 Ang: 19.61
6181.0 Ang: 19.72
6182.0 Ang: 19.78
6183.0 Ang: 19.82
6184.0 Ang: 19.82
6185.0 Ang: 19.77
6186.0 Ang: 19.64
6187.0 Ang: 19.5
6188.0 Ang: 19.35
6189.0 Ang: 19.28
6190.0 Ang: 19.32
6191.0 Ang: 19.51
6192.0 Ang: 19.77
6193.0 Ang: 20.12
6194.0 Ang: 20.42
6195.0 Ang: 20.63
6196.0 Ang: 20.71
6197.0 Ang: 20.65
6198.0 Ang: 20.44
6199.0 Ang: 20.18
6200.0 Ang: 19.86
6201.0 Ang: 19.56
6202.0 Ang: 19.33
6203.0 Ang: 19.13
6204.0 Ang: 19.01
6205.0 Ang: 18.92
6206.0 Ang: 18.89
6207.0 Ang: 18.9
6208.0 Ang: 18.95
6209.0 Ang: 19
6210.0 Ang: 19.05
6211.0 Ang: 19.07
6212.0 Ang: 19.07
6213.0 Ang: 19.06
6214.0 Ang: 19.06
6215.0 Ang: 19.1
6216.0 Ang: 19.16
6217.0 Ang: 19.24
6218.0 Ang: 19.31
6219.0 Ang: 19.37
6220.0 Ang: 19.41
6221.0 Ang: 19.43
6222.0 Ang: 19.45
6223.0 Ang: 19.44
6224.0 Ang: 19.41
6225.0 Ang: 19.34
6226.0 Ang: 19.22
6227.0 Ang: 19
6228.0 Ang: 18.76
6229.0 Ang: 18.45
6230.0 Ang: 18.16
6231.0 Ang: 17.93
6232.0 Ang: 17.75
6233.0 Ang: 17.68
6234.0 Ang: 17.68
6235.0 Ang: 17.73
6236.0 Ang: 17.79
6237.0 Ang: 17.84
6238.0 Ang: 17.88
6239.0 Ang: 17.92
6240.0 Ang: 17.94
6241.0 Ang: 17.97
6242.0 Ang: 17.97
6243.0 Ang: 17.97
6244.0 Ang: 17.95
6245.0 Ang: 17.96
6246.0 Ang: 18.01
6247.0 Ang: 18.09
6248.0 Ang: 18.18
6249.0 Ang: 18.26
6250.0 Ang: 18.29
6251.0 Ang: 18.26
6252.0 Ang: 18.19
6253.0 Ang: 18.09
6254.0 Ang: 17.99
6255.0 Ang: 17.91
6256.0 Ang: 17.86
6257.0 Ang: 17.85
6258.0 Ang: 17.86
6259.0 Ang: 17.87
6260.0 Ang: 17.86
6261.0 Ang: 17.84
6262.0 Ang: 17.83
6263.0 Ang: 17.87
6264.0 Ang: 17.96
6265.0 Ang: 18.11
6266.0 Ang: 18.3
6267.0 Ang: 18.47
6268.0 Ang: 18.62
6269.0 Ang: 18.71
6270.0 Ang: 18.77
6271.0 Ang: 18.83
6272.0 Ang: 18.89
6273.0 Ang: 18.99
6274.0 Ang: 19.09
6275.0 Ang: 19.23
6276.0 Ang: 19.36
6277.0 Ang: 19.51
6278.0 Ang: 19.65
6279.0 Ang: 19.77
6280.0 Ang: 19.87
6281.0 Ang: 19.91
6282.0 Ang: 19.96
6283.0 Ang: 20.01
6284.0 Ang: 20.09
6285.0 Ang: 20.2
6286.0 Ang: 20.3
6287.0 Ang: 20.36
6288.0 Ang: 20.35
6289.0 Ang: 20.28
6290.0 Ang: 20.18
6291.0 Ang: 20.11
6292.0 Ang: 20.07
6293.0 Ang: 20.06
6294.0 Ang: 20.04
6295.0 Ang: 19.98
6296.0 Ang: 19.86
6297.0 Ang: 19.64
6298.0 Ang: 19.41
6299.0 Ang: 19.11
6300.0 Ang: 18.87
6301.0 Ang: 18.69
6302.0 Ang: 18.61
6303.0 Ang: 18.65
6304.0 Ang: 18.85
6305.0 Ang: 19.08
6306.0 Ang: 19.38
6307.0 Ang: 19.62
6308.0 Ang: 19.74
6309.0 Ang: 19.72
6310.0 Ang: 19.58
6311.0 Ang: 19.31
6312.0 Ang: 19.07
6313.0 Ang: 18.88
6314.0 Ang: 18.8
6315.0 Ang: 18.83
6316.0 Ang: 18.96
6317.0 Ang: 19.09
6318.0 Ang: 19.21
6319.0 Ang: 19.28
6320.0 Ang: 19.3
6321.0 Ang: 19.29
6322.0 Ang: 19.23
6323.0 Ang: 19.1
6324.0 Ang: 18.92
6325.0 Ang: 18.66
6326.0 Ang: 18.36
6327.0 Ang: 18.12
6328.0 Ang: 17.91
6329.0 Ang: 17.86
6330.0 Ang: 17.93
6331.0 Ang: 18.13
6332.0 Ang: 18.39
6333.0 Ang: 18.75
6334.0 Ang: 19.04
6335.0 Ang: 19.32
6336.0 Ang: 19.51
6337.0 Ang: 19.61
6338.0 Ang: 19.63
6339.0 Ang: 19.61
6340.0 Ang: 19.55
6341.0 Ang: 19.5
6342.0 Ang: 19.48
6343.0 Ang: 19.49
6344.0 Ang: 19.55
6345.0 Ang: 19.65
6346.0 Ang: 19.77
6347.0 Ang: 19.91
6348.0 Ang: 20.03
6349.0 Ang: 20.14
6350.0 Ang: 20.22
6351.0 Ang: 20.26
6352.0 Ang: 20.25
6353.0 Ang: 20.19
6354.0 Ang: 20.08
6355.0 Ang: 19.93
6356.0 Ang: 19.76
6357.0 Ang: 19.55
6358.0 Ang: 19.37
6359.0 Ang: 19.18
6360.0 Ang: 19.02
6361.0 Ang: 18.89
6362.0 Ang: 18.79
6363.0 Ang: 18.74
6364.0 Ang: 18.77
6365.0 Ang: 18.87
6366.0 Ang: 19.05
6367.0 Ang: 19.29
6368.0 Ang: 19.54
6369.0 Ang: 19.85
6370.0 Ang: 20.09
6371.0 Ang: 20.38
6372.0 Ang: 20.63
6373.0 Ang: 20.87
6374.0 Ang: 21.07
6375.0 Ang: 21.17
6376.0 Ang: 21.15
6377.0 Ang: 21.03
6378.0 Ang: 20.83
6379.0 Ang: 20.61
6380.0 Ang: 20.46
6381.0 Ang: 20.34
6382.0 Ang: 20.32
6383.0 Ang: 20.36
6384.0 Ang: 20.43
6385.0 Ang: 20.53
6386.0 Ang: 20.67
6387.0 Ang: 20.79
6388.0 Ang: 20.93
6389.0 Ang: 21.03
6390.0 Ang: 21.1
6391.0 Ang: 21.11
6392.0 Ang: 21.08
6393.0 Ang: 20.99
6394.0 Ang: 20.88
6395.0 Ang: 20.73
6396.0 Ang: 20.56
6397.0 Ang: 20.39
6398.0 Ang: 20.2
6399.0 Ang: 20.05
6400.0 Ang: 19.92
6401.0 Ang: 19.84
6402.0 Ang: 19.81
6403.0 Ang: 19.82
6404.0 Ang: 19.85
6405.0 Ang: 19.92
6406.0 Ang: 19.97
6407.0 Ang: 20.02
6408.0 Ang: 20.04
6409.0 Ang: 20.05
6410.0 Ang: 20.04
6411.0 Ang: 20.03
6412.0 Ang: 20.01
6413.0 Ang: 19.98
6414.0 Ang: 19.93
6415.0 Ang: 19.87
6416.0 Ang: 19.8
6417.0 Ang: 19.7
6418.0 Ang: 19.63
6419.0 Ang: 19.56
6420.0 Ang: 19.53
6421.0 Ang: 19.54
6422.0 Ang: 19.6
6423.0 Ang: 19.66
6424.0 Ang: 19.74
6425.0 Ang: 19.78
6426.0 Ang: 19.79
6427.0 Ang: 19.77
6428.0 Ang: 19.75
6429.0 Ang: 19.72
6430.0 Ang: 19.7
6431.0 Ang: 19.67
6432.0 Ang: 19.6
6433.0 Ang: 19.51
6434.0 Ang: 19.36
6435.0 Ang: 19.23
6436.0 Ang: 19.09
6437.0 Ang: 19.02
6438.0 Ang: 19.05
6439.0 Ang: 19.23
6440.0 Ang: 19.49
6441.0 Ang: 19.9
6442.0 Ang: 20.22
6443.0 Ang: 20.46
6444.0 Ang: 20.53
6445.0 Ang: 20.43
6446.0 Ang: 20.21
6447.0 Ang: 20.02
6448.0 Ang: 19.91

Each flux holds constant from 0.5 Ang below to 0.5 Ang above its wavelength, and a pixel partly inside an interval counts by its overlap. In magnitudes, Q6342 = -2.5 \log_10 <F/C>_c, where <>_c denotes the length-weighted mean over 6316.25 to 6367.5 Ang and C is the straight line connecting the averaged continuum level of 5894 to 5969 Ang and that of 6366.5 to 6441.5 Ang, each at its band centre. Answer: 0.04 mag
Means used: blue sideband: 19.8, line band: 19.2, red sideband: 20.1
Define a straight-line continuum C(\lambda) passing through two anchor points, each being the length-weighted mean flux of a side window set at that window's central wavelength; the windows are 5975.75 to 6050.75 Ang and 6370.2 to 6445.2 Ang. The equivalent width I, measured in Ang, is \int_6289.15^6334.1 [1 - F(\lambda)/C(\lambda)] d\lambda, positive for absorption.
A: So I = 2.5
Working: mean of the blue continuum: 20.7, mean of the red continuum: 20.1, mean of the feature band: 19.1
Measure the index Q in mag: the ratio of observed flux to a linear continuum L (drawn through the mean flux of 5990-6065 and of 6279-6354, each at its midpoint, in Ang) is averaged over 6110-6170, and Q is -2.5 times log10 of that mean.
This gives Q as 0.023 mag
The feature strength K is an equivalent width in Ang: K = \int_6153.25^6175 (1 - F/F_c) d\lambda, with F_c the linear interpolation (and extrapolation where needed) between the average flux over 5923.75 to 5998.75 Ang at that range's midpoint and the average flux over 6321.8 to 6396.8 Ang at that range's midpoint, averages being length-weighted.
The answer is 1.5 Ang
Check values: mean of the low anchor 20.2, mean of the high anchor 19.8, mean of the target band 18.6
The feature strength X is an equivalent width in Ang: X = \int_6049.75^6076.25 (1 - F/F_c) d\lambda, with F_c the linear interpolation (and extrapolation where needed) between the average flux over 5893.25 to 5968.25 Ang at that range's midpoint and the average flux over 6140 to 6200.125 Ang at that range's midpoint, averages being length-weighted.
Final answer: -0.46 Ang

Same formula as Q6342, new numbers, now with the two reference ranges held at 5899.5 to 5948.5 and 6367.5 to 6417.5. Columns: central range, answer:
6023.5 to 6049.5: -0.07 mag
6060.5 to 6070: 0.03 mag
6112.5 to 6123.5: 0.01 mag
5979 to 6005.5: -0.01 mag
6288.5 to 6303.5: 0.04 mag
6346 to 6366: 0.04 mag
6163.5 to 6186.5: 0.08 mag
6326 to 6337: 0.10 mag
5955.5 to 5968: -0.02 mag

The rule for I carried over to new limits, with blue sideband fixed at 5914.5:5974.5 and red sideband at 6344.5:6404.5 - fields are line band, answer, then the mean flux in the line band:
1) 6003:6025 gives -0.3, 20.5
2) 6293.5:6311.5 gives 0.7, 19.3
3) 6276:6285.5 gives 0.1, 19.9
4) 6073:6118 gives 0.0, 20.2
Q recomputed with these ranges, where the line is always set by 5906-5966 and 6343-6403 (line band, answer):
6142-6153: 0.03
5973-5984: 0.03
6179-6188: 0.03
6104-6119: -0.01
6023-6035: -0.06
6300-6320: 0.06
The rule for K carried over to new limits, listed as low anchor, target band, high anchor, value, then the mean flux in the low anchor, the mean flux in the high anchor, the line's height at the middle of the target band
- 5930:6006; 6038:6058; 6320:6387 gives -0.8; 20.2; 19.6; 20.1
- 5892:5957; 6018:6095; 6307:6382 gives -3.7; 19.6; 19.5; 19.6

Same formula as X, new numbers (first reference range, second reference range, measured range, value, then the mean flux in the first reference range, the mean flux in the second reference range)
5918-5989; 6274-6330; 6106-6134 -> -1.12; 20.1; 19.4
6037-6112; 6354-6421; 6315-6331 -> 1.12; 20.3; 20.1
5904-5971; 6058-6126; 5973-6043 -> -1.42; 20.2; 20.1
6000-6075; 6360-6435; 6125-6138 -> 0.02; 20.6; 20.1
